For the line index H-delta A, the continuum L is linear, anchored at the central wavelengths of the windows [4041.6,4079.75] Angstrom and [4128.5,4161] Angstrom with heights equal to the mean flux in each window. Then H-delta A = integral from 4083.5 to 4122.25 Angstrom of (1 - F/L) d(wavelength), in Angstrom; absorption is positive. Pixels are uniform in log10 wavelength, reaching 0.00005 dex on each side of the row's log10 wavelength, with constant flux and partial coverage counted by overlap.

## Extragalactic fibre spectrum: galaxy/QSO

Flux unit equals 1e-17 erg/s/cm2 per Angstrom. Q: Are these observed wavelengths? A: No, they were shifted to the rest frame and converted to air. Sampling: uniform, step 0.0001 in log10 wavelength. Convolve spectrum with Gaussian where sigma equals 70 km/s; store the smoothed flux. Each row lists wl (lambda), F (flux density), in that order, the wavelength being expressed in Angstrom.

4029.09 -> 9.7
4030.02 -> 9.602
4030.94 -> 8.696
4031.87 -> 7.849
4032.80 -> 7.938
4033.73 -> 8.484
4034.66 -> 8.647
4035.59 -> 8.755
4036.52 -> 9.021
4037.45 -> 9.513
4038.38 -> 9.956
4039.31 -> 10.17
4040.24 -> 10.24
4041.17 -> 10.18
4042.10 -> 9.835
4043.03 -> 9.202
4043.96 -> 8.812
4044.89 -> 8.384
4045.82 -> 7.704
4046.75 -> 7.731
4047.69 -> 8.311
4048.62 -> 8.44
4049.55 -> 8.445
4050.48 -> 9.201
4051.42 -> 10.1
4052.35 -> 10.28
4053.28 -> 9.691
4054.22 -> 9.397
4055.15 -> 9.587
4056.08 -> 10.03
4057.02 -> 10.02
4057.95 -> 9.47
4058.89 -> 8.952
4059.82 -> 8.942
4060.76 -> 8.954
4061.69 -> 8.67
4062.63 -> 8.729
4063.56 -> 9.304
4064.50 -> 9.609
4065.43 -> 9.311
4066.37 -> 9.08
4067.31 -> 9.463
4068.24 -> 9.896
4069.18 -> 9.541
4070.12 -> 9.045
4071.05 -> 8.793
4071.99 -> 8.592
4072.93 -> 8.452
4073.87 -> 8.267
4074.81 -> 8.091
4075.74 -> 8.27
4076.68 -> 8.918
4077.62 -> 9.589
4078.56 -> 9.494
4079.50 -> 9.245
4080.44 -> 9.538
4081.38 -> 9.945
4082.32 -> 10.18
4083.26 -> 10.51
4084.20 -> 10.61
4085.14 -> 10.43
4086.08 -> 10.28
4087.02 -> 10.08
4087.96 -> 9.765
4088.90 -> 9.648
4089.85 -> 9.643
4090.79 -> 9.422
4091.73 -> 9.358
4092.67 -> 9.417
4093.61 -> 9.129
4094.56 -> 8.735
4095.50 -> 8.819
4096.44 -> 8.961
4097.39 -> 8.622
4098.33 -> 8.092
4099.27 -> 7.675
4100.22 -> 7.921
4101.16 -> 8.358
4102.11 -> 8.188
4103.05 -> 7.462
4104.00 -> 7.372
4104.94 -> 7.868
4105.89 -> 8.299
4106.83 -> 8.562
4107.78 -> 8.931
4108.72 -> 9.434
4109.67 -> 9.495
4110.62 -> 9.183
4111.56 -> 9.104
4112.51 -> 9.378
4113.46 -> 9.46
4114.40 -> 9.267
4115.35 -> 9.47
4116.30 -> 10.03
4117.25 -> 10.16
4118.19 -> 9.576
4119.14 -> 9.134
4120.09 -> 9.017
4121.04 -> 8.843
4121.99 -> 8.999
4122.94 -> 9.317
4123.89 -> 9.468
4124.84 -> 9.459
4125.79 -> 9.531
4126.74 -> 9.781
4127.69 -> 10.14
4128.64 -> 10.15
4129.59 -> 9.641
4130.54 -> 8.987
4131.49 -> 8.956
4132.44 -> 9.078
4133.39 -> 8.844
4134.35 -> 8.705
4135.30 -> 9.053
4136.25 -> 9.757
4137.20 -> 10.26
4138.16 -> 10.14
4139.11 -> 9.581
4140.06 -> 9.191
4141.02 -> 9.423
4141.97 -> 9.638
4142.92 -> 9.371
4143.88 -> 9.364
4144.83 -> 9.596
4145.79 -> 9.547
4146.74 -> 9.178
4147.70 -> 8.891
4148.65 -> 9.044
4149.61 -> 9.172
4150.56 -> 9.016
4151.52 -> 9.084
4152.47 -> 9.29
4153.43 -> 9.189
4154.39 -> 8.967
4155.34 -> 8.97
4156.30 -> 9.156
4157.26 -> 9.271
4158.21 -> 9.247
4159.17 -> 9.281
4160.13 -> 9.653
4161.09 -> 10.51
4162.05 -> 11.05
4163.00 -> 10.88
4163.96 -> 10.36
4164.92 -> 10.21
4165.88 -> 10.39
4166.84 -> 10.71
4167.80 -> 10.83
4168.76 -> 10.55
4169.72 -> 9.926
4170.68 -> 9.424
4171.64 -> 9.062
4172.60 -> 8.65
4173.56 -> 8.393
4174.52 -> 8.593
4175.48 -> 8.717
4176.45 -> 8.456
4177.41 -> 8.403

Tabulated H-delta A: 0.5 Angstrom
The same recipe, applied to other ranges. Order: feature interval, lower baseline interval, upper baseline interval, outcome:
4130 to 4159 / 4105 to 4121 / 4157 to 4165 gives 1.5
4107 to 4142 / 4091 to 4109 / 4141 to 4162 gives -2.0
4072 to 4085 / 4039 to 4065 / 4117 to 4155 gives -0.1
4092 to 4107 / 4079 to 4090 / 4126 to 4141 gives 2.3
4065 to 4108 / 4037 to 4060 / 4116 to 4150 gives 1.5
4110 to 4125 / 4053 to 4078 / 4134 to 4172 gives 0.1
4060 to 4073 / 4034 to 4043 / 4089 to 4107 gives -0.1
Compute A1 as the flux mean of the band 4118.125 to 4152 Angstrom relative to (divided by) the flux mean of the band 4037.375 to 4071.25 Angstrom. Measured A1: 1.0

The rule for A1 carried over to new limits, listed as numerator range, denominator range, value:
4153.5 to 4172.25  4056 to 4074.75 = 1.09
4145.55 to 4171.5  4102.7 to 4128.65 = 1.06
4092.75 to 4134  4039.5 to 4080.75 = 0.99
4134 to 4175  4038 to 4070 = 1.03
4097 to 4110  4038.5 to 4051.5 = 0.92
